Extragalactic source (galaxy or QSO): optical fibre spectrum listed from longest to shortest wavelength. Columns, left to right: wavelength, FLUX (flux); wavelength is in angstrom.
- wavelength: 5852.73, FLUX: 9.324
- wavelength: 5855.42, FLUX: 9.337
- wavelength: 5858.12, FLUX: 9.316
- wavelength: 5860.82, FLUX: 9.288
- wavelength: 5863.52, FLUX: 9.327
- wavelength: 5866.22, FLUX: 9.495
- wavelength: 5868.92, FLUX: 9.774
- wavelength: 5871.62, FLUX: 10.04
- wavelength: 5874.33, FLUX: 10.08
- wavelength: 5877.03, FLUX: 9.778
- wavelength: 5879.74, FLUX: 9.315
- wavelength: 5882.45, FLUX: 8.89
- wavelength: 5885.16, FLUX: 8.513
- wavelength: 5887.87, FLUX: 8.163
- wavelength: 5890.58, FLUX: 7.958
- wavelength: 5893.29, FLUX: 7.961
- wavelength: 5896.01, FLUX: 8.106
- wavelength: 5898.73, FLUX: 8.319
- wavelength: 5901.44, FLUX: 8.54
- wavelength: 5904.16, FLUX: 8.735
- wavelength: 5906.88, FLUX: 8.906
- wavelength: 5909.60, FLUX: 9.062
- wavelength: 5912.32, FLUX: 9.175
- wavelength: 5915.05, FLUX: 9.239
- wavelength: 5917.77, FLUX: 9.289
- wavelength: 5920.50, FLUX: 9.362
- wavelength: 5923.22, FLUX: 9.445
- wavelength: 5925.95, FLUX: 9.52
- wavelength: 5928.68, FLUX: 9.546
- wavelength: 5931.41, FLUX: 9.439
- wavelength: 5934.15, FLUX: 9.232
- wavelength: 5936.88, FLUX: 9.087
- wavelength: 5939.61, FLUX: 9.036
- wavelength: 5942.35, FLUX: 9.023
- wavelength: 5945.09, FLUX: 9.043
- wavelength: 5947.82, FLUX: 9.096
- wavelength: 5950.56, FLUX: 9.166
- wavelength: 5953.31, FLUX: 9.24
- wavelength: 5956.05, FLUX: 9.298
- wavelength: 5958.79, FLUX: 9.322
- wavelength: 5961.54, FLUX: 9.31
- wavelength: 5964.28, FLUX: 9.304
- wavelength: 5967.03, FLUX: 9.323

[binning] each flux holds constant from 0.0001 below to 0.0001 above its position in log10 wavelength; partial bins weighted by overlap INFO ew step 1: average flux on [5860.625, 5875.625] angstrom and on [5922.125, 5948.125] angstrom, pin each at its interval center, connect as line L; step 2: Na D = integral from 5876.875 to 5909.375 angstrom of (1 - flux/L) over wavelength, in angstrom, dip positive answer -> 3.27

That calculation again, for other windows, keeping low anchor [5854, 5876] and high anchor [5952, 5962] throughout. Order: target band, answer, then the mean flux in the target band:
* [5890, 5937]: 2.4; 8.95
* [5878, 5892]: 1.4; 8.6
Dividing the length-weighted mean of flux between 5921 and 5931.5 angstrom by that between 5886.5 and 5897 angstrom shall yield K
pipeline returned 1.18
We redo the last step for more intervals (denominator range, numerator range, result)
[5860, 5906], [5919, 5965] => 1.03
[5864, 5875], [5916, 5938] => 0.96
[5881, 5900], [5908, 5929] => 1.13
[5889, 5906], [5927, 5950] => 1.11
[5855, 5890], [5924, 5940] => 1.00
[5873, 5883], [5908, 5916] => 0.96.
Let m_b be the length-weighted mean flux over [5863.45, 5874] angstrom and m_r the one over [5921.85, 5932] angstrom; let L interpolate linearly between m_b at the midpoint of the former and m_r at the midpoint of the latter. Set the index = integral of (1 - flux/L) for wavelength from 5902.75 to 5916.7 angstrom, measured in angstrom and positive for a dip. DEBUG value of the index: 0.8 angstrom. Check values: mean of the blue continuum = 9.74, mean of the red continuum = 9.5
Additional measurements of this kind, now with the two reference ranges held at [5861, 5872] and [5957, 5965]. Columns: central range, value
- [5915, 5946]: 0.4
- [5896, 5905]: 1.0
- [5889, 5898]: 1.4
